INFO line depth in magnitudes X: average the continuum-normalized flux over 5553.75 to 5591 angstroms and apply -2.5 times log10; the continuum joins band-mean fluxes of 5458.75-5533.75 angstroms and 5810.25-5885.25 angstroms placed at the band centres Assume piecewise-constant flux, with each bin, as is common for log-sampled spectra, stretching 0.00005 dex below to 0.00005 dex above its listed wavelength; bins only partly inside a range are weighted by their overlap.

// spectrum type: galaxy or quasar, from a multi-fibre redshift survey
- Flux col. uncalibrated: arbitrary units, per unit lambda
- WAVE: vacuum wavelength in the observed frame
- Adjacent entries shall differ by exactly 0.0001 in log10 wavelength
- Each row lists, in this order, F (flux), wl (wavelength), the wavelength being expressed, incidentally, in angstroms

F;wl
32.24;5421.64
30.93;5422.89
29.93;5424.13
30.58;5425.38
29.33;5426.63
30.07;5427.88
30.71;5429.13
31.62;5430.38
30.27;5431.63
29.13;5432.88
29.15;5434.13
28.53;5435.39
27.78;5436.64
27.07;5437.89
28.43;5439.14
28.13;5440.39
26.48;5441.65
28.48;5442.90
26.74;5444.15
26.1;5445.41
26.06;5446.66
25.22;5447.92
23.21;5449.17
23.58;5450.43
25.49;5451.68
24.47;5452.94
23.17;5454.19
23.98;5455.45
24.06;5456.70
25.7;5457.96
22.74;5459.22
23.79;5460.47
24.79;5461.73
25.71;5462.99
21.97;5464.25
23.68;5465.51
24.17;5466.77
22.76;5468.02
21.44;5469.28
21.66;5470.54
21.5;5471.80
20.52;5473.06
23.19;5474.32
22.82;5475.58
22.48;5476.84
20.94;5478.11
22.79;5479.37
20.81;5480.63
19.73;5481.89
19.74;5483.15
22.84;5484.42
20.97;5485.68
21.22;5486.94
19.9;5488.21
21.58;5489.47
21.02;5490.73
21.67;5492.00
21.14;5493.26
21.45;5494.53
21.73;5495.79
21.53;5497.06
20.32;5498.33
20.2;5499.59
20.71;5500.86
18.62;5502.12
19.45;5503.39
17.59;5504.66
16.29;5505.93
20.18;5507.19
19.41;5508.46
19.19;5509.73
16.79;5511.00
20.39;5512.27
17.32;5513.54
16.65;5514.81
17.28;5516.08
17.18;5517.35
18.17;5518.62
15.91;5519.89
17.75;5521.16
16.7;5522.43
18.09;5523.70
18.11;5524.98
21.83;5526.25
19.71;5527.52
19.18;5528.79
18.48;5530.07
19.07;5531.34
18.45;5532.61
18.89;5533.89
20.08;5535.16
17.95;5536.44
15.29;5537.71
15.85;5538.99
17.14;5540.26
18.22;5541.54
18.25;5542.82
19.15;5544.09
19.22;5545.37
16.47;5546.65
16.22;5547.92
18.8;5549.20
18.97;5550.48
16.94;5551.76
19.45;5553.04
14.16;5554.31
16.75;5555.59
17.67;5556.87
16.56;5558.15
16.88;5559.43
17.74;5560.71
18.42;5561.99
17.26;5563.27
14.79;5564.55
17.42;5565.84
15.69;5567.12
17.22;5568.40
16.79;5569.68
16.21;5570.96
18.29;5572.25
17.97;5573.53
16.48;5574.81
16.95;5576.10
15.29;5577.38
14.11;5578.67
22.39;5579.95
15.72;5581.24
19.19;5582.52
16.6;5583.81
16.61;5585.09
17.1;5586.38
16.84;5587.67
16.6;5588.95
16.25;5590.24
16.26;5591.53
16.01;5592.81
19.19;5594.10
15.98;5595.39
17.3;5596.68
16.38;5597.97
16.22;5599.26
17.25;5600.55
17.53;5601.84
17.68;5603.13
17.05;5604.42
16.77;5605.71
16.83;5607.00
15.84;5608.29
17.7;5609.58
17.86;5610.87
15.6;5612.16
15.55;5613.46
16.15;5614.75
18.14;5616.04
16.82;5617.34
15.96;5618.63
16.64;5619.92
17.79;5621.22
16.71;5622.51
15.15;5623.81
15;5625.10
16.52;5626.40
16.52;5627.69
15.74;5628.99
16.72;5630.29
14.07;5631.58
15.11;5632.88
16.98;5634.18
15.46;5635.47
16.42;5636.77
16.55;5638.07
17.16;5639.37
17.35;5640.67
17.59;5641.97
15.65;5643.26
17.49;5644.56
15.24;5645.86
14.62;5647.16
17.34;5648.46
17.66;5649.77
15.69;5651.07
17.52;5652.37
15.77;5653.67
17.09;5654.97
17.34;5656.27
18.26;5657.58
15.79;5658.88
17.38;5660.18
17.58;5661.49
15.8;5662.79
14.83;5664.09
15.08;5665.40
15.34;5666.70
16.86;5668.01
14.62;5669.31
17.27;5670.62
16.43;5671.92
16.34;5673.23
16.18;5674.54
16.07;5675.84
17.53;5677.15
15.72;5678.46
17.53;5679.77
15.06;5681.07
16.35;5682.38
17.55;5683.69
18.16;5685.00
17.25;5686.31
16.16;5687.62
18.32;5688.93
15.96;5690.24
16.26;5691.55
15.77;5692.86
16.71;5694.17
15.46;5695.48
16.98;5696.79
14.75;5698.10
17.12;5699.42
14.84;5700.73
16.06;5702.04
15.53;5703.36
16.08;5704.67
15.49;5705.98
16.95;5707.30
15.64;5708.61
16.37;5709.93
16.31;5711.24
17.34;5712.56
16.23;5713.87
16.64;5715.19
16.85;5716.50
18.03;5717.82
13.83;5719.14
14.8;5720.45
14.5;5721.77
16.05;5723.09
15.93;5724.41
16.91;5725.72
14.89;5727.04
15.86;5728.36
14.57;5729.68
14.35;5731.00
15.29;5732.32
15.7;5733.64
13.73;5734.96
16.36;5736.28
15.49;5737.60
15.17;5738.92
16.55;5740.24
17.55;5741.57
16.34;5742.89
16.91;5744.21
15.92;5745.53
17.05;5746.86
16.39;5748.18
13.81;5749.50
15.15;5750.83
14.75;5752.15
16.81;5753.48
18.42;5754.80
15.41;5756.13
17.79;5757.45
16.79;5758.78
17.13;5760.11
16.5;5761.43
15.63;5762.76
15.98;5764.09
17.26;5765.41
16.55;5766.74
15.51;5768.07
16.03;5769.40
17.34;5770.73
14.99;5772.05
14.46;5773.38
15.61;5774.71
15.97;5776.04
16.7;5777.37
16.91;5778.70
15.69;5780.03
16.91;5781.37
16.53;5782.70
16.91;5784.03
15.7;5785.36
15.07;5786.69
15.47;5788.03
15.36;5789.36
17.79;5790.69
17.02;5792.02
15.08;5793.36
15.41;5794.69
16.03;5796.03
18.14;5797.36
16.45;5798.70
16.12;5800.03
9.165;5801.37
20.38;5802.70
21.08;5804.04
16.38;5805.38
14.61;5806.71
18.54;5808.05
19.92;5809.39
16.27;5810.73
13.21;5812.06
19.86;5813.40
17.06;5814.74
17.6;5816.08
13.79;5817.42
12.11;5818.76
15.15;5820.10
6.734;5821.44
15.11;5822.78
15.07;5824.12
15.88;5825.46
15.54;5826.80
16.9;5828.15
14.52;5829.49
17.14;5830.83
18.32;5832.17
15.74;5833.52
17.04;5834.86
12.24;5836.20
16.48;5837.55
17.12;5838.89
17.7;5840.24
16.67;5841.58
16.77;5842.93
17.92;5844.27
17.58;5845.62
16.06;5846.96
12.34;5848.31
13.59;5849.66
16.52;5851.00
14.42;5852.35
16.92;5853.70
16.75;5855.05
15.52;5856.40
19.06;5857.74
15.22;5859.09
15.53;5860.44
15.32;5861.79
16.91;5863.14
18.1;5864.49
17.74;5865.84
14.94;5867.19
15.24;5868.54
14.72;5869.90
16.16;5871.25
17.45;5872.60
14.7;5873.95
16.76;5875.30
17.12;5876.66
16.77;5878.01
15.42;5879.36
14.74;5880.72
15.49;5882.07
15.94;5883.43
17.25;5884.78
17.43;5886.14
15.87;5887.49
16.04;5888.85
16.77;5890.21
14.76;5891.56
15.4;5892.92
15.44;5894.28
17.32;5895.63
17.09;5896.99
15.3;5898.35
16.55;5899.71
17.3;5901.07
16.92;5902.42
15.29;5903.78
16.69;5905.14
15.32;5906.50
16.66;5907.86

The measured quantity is 0.15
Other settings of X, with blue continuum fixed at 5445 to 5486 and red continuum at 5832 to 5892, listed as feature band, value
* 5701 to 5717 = 0.16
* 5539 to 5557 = 0.22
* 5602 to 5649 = 0.23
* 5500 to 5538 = 0.20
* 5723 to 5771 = 0.13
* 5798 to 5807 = 0.05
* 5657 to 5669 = 0.20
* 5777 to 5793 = 0.08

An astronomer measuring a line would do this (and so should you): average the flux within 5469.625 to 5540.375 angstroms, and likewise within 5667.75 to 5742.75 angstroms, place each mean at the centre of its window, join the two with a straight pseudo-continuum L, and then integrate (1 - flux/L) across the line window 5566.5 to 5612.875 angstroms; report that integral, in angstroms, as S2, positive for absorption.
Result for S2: 3.0 angstroms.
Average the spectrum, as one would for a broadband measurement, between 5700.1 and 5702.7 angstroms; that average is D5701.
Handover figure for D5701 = 15.5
